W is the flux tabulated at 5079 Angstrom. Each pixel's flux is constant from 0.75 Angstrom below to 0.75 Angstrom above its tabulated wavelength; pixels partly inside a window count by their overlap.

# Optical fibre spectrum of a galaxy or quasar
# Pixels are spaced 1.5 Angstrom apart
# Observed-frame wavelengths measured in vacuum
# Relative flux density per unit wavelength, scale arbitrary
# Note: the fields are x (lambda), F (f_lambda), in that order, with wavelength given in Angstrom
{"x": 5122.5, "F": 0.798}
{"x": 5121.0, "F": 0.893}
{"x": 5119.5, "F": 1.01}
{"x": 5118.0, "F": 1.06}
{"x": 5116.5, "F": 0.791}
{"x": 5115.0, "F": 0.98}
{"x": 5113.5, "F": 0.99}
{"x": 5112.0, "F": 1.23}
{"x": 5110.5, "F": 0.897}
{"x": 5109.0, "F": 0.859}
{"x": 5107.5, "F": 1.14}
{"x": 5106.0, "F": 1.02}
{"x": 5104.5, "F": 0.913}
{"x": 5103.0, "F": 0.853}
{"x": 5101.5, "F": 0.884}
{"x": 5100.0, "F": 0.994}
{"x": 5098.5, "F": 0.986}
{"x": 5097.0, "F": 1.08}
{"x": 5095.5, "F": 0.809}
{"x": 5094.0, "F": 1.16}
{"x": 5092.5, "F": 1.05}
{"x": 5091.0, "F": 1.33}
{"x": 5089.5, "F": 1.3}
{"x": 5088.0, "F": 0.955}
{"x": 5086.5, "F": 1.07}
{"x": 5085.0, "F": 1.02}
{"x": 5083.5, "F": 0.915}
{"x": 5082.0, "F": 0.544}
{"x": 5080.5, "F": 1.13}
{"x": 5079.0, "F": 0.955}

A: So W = 0.955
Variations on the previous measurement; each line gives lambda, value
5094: 1.16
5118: 1.06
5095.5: 0.809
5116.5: 0.791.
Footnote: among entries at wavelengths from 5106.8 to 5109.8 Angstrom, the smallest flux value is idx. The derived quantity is 0.859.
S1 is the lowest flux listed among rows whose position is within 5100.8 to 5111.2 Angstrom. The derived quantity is 0.853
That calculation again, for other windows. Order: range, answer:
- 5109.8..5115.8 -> 0.897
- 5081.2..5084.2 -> 0.544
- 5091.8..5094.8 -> 1.05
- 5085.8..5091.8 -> 0.955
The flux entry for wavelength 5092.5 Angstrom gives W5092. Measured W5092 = 1.05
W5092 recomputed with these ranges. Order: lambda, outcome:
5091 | 1.33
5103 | 0.853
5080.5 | 1.13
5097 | 1.08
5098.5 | 0.986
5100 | 0.994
